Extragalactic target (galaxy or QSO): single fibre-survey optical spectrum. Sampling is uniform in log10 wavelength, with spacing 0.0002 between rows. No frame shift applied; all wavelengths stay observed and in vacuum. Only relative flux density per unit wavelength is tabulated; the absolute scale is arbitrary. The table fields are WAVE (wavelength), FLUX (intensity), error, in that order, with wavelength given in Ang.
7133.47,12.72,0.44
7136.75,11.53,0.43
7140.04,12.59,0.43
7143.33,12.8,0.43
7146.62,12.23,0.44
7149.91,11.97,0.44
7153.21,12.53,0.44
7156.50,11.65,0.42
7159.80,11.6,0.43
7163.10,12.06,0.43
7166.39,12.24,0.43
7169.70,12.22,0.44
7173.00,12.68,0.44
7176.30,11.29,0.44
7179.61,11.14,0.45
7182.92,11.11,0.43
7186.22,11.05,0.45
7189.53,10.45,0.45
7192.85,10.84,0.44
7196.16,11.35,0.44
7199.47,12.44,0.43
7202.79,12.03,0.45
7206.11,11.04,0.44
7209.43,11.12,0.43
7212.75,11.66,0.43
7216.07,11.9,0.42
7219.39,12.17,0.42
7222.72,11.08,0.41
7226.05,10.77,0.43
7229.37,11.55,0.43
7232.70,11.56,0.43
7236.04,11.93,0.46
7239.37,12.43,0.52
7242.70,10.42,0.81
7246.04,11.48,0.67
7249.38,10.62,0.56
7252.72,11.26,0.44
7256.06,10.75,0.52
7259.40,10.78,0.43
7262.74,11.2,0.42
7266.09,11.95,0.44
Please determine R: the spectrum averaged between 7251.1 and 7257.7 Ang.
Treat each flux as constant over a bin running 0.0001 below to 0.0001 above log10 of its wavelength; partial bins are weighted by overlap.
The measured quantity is 11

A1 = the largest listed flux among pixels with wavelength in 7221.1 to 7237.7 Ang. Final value 11.93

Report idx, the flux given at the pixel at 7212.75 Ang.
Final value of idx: 11.66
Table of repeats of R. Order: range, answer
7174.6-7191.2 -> 11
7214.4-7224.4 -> 11.7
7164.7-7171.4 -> 12.2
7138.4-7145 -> 12.7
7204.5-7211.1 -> 11.1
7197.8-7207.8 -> 11.8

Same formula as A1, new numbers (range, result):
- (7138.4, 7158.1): 12.8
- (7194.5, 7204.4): 12.44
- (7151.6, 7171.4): 12.53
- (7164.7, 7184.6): 12.68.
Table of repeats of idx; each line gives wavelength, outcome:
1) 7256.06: 10.75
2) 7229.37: 11.55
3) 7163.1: 12.06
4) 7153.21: 12.53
